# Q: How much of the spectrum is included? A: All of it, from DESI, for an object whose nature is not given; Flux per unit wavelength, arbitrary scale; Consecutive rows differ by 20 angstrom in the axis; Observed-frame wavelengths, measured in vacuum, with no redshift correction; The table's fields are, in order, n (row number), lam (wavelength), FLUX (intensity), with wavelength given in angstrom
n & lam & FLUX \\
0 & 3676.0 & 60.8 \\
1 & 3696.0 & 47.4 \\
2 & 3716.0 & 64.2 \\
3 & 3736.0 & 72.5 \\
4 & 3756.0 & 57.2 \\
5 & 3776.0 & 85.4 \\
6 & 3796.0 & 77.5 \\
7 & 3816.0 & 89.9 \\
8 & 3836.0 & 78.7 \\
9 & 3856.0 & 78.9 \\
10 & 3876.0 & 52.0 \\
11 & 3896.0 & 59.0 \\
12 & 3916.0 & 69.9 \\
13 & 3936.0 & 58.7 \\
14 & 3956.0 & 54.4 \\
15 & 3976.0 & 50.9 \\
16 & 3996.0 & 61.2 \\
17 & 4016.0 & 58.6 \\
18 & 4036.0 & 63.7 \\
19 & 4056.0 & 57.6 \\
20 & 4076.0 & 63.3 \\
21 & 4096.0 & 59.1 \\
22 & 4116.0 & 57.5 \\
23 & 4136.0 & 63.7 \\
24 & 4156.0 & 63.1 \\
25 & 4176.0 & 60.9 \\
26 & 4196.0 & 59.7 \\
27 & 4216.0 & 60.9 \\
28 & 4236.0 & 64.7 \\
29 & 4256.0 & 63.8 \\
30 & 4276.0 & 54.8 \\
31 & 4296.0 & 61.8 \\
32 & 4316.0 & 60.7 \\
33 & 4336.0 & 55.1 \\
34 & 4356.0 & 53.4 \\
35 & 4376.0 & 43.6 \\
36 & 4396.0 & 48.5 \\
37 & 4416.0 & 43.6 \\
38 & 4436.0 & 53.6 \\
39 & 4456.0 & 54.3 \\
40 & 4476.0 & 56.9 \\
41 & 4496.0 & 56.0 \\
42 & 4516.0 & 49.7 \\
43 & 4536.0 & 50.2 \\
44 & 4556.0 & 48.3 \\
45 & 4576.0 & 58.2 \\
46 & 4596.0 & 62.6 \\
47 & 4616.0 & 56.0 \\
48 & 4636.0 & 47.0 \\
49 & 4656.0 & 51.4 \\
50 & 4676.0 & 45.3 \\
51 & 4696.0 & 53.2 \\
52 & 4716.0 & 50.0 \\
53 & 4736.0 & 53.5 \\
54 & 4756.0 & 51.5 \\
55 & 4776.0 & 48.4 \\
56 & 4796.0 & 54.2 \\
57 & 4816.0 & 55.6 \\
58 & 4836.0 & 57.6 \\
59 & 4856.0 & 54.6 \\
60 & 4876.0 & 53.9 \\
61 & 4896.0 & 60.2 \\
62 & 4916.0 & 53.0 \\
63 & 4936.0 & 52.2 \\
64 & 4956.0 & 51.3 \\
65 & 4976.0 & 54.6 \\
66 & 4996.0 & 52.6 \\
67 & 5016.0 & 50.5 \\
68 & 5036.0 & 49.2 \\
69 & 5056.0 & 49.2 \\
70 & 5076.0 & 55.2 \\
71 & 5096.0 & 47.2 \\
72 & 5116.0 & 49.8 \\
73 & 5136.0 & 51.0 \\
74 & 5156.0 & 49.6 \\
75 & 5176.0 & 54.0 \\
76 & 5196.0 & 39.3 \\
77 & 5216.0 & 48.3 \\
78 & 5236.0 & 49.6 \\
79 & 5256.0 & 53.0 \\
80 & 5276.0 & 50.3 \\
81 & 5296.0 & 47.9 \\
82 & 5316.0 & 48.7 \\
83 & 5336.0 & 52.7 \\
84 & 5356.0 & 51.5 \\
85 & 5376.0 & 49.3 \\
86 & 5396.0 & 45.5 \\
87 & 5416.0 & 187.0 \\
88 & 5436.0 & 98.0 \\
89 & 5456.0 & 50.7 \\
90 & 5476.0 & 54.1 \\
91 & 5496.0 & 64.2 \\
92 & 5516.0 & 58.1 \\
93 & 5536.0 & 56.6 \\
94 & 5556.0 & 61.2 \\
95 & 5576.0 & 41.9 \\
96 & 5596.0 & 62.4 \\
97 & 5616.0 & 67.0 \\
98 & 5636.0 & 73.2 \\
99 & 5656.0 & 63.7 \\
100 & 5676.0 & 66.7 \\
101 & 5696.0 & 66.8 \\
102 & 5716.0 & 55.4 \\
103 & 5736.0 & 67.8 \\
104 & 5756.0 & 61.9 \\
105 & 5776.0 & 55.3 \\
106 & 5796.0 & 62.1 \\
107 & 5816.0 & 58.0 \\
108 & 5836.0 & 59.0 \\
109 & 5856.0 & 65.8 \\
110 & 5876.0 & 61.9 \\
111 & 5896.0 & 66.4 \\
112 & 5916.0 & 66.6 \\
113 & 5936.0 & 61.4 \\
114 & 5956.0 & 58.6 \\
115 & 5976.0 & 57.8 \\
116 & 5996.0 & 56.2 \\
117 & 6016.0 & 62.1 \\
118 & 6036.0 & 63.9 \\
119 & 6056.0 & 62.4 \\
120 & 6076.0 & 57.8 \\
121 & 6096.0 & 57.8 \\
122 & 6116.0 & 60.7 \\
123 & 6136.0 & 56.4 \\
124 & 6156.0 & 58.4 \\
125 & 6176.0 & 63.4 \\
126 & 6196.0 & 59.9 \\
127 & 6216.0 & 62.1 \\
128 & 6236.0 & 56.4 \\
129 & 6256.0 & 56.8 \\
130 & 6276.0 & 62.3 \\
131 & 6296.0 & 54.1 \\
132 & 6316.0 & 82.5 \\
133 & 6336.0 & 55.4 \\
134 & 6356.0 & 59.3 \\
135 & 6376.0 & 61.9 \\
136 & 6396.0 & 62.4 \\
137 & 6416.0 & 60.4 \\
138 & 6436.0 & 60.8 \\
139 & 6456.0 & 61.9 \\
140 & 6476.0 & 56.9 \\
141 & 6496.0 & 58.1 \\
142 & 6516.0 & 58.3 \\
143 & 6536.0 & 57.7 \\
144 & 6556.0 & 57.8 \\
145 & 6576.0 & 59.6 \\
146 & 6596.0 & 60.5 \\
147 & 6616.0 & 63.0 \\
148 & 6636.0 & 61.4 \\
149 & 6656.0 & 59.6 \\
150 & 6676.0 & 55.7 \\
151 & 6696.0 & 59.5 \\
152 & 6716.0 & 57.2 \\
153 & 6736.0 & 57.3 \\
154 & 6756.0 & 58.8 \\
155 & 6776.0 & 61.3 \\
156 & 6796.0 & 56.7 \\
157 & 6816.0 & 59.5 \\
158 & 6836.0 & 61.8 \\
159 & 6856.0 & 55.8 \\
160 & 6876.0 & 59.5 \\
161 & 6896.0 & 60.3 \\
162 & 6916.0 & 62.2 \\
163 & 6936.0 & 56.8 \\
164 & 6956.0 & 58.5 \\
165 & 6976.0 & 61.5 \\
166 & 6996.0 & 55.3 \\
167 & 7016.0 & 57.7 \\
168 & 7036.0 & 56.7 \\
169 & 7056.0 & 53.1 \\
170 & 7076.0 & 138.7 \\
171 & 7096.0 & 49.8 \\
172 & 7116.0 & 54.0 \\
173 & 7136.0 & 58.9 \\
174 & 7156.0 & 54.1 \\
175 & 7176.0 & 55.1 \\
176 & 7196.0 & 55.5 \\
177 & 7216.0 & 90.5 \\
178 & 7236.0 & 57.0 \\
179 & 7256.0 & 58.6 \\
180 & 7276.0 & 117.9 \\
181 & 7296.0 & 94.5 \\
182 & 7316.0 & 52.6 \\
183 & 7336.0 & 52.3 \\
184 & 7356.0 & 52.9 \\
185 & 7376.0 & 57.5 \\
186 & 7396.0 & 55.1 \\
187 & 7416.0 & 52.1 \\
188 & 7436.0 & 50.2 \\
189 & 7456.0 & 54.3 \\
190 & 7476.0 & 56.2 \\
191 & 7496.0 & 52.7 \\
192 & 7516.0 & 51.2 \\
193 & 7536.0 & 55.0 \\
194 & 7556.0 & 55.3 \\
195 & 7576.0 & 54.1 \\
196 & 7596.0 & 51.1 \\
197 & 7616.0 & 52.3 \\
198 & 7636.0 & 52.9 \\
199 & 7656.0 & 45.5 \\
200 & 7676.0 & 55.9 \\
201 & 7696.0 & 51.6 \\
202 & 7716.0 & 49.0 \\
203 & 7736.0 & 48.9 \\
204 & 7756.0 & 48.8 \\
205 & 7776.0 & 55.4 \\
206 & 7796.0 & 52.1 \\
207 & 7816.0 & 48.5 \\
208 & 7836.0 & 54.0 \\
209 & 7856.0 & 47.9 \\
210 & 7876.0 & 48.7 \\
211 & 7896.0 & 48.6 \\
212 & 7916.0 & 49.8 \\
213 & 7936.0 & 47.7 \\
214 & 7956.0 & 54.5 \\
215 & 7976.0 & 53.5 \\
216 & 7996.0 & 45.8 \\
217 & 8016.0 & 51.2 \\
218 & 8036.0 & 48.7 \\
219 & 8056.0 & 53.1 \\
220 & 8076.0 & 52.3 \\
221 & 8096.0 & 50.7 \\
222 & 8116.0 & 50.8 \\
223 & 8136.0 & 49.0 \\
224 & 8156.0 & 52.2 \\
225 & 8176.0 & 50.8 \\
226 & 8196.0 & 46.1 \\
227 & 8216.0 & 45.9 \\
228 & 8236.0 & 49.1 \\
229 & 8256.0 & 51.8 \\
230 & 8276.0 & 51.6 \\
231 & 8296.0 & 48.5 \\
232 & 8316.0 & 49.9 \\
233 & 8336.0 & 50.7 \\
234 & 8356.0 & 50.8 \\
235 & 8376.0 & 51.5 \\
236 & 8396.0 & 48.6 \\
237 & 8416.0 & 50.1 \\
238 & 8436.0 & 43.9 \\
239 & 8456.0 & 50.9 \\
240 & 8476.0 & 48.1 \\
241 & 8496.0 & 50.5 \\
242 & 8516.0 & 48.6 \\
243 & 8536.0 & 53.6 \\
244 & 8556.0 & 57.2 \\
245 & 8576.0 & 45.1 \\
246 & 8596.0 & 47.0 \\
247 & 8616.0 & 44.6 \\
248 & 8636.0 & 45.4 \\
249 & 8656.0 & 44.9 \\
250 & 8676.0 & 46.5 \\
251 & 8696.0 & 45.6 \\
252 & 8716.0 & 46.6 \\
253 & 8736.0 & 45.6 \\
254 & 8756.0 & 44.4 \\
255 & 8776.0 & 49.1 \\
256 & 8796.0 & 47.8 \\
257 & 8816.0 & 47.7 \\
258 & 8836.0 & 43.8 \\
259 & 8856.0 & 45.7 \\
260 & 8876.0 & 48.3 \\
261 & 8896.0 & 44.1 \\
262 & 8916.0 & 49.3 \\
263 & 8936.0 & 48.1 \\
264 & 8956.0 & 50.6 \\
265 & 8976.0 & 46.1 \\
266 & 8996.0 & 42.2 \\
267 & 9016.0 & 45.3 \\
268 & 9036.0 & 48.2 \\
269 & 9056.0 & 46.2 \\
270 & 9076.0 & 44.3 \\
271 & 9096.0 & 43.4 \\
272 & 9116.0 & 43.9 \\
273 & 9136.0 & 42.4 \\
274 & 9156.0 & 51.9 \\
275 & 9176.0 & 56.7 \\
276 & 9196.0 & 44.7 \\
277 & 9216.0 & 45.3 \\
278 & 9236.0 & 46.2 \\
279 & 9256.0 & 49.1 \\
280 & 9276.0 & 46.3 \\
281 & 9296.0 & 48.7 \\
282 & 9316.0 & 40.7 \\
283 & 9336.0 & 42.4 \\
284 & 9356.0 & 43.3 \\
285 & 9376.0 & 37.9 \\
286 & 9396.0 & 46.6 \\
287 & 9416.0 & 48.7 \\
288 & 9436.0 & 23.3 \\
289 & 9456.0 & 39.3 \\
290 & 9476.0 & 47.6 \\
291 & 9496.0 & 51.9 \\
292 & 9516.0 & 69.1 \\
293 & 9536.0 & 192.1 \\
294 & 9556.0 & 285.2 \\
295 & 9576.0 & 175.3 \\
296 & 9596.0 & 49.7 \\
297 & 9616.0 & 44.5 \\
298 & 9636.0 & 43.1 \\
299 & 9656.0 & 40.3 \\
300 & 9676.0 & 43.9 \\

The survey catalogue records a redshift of 0.454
